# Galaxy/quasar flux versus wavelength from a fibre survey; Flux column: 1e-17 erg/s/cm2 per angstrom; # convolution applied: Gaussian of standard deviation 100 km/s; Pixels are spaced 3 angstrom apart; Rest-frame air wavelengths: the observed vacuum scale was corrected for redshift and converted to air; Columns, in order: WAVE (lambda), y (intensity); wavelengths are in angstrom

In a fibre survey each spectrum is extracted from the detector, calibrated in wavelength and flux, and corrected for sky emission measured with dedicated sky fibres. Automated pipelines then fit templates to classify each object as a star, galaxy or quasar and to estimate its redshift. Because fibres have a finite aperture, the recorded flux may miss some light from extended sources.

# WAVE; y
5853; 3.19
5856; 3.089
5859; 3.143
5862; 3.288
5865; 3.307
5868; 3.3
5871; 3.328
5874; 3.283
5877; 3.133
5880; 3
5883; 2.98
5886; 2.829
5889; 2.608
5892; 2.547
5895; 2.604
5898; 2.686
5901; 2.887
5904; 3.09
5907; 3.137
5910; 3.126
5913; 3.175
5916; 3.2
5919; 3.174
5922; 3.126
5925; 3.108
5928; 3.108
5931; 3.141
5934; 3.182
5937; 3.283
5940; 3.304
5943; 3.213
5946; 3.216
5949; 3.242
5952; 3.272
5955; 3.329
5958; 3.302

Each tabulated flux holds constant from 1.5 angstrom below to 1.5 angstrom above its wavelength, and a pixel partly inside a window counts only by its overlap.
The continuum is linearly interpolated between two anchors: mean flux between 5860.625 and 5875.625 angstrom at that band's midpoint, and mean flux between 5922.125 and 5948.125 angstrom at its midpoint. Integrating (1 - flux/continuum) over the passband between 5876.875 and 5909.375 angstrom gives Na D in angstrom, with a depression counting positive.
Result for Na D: 4.0 angstrom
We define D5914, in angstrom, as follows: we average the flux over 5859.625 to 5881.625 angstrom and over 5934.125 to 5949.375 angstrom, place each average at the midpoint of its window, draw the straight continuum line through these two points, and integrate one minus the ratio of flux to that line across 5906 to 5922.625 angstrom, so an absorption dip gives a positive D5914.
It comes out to 0.4 angstrom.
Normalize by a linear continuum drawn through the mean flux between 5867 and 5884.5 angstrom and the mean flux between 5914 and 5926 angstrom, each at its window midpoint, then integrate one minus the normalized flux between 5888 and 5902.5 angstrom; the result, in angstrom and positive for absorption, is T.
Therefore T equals 2.3 angstrom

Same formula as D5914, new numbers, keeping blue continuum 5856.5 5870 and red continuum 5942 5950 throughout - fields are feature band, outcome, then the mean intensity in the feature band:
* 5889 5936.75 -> 3.2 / 3.01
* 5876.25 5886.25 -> 0.8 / 2.99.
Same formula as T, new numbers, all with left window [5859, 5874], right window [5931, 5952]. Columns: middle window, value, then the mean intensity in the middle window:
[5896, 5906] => 1.16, 2.89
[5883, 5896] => 2.32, 2.69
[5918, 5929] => 0.41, 3.13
